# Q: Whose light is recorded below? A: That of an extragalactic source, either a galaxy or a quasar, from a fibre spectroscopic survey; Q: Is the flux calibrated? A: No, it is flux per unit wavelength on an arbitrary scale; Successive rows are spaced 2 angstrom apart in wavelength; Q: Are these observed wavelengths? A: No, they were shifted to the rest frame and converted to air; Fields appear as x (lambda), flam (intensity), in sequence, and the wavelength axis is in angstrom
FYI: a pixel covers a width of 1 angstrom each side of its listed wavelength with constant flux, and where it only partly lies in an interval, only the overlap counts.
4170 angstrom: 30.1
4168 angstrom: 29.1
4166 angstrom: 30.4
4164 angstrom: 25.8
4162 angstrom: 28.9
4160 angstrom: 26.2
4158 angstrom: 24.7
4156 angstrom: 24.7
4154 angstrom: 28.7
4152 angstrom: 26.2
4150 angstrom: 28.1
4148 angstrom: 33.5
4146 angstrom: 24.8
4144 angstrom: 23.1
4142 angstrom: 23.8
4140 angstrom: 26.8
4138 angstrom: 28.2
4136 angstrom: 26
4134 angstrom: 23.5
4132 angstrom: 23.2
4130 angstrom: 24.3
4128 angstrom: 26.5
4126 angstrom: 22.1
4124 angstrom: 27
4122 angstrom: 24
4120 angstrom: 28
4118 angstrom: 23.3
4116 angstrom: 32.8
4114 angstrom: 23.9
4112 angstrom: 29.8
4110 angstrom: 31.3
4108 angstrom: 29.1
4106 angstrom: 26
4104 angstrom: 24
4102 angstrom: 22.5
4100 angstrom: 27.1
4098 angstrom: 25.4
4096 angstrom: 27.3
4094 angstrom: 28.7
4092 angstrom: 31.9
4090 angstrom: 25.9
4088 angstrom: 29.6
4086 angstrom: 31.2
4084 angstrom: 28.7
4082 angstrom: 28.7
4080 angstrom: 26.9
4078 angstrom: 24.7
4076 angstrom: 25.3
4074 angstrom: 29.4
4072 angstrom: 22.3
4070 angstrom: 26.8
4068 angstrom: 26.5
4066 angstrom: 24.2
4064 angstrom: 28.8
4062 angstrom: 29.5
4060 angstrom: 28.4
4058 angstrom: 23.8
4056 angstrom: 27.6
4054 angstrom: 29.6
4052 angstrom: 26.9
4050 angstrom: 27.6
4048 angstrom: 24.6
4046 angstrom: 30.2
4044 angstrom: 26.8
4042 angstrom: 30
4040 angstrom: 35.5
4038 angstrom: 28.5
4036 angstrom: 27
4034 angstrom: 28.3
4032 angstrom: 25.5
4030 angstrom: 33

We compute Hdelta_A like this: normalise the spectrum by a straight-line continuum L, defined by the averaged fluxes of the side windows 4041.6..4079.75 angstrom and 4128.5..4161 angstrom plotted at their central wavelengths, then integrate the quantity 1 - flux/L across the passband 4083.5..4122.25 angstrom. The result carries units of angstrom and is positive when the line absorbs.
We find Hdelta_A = -1.6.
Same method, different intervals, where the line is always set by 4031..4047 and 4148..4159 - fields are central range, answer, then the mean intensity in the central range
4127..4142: 1.1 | 25.4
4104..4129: 0.8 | 26.9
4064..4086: 1.3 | 26.7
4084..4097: -0.4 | 29.1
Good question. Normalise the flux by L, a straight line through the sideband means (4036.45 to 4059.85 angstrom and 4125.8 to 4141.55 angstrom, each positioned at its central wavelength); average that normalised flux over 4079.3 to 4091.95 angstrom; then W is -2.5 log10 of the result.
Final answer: -0.07 mag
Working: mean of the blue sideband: 28.3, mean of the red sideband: 25.2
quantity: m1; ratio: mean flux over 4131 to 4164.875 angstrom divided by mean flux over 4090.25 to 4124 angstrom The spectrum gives 1.0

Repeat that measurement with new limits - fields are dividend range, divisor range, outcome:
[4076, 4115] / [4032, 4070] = 0.98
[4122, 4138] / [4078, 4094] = 0.87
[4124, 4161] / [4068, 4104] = 0.95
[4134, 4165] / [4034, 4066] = 0.94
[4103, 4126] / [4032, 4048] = 0.93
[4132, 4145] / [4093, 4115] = 0.93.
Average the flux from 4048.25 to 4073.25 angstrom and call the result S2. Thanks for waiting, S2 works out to 26.8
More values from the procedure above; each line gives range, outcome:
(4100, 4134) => 26.1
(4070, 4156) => 26.7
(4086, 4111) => 27.6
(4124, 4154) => 25.9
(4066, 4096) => 27.5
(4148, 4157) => 27.7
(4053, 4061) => 27.4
